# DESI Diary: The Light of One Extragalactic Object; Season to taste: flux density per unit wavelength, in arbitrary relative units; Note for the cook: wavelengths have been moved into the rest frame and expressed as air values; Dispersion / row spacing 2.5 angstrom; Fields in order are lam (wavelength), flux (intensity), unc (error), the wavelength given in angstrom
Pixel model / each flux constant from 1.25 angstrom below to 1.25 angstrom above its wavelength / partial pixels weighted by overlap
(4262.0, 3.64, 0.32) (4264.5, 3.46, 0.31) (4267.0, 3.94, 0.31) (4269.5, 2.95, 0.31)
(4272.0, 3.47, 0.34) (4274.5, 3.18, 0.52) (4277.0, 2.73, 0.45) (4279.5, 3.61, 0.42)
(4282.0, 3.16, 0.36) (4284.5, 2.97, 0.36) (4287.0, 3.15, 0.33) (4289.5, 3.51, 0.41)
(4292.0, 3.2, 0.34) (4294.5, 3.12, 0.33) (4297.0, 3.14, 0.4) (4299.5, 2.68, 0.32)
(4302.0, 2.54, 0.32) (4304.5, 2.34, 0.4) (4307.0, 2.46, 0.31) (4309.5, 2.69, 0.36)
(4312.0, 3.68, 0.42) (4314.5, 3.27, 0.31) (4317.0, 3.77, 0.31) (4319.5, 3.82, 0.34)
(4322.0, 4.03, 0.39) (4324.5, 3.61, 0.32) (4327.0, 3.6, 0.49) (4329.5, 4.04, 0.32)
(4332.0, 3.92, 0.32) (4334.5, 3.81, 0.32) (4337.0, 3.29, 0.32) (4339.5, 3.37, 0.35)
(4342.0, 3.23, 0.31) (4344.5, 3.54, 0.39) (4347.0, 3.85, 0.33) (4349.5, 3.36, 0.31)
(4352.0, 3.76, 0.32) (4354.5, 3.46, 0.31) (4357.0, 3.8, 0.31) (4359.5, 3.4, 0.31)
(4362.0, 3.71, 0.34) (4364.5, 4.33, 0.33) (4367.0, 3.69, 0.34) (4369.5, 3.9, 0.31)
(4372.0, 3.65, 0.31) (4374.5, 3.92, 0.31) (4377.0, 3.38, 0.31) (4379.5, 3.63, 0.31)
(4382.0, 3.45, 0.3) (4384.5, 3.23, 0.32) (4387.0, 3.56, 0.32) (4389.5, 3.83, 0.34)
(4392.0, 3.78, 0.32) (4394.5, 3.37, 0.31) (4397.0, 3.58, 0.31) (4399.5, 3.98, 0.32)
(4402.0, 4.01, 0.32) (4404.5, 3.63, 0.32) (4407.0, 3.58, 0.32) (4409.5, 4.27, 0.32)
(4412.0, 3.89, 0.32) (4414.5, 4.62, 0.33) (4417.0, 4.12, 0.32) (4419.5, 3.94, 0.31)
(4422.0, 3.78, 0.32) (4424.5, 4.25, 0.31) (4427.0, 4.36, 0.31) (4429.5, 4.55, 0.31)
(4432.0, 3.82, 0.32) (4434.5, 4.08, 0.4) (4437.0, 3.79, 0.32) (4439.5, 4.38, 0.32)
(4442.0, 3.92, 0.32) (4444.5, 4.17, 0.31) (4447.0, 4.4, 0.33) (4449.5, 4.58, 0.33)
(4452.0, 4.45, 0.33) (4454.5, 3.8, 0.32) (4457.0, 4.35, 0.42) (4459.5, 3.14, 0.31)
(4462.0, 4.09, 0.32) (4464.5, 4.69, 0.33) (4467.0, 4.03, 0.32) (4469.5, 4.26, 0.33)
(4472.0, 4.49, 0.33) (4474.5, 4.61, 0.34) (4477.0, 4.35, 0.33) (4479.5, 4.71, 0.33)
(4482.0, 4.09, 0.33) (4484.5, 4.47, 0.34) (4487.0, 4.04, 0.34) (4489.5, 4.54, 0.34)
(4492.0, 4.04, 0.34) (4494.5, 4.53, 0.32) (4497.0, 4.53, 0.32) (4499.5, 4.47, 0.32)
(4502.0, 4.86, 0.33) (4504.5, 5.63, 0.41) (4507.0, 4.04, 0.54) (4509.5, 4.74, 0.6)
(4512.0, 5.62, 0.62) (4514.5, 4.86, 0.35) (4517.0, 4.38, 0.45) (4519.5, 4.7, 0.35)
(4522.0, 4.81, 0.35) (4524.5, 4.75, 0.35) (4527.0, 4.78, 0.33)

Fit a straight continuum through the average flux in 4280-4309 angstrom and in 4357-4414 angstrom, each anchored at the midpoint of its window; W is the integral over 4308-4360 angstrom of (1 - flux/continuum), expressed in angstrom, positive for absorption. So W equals -4.8 angstrom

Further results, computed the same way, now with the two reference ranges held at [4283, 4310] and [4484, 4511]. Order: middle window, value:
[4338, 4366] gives -2.2 angstrom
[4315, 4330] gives -3.2 angstrom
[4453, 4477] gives 0.6 angstrom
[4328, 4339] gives -1.8 angstrom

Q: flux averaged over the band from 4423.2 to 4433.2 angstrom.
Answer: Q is 4.24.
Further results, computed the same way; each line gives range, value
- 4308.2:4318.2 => 3.35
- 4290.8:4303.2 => 2.94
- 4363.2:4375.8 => 3.9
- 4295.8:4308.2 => 2.63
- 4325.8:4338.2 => 3.73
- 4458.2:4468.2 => 3.99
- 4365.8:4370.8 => 3.79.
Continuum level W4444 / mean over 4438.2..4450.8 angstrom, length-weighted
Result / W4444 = 4.29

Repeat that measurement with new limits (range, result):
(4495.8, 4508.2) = 4.71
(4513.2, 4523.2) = 4.69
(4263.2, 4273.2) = 3.46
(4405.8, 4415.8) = 4.09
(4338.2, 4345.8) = 3.38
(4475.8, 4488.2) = 4.33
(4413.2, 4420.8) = 4.22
